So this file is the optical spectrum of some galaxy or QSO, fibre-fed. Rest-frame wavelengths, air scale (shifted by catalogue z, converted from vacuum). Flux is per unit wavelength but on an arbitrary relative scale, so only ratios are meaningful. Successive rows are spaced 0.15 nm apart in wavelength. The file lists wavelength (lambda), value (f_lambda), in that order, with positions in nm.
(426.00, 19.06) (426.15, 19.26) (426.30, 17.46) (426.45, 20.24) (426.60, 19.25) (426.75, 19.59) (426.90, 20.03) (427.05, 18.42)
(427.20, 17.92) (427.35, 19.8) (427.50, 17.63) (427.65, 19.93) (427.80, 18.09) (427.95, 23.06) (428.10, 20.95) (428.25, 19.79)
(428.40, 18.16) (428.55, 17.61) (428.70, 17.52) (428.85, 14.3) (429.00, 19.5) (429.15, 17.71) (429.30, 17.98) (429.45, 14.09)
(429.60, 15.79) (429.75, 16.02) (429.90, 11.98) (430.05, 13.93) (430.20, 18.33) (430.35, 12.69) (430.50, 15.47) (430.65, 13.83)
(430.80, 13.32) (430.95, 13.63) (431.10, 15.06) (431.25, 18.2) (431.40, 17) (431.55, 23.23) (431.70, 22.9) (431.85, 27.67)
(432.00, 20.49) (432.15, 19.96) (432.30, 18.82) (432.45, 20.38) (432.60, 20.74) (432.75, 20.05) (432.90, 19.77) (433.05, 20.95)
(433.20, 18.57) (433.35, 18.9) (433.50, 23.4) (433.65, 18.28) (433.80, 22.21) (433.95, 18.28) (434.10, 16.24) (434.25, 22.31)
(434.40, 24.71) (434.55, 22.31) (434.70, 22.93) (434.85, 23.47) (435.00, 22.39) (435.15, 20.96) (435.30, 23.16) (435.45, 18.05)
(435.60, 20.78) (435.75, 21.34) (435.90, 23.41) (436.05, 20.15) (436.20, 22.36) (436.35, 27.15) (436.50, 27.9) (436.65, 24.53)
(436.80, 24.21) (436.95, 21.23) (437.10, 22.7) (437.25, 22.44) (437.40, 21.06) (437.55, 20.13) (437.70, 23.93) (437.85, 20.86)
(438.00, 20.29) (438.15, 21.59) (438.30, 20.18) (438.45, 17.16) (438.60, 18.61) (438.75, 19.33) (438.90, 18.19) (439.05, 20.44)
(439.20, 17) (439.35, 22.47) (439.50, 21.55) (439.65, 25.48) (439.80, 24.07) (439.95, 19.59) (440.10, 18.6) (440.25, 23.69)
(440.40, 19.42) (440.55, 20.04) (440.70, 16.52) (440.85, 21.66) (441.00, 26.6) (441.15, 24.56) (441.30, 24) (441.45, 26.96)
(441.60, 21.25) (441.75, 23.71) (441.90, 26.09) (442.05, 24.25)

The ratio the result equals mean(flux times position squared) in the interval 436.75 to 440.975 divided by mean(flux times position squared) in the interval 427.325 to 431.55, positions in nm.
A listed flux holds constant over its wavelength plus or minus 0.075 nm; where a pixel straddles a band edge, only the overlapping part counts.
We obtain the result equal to 1.3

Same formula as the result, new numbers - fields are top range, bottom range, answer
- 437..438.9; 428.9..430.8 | 1.38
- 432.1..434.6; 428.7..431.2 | 1.35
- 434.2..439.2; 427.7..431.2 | 1.36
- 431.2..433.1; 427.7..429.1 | 1.13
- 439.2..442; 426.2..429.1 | 1.26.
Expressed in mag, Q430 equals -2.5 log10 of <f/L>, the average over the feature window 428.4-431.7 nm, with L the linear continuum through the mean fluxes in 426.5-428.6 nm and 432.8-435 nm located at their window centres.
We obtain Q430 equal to 0.22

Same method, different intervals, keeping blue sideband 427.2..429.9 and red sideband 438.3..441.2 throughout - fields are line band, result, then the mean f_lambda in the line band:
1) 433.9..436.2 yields -0.10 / 21.4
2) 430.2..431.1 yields 0.28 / 14.3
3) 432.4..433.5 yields -0.06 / 20.1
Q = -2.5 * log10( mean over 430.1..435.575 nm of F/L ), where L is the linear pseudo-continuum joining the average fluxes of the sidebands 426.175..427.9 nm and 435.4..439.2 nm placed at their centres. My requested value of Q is 0.04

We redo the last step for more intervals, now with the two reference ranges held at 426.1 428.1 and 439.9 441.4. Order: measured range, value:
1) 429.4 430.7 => 0.32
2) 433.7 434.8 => -0.04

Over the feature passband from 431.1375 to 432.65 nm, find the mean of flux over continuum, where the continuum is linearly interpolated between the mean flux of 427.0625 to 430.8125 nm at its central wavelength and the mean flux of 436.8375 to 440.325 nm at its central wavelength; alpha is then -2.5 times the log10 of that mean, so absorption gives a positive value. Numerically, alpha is -0.14 mag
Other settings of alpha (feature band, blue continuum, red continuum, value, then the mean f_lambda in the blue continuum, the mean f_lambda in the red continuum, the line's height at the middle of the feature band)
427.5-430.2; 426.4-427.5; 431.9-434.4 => 0.12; 19.2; 20.2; 19.5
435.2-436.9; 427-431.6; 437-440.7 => -0.17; 17.1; 20.7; 19.6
